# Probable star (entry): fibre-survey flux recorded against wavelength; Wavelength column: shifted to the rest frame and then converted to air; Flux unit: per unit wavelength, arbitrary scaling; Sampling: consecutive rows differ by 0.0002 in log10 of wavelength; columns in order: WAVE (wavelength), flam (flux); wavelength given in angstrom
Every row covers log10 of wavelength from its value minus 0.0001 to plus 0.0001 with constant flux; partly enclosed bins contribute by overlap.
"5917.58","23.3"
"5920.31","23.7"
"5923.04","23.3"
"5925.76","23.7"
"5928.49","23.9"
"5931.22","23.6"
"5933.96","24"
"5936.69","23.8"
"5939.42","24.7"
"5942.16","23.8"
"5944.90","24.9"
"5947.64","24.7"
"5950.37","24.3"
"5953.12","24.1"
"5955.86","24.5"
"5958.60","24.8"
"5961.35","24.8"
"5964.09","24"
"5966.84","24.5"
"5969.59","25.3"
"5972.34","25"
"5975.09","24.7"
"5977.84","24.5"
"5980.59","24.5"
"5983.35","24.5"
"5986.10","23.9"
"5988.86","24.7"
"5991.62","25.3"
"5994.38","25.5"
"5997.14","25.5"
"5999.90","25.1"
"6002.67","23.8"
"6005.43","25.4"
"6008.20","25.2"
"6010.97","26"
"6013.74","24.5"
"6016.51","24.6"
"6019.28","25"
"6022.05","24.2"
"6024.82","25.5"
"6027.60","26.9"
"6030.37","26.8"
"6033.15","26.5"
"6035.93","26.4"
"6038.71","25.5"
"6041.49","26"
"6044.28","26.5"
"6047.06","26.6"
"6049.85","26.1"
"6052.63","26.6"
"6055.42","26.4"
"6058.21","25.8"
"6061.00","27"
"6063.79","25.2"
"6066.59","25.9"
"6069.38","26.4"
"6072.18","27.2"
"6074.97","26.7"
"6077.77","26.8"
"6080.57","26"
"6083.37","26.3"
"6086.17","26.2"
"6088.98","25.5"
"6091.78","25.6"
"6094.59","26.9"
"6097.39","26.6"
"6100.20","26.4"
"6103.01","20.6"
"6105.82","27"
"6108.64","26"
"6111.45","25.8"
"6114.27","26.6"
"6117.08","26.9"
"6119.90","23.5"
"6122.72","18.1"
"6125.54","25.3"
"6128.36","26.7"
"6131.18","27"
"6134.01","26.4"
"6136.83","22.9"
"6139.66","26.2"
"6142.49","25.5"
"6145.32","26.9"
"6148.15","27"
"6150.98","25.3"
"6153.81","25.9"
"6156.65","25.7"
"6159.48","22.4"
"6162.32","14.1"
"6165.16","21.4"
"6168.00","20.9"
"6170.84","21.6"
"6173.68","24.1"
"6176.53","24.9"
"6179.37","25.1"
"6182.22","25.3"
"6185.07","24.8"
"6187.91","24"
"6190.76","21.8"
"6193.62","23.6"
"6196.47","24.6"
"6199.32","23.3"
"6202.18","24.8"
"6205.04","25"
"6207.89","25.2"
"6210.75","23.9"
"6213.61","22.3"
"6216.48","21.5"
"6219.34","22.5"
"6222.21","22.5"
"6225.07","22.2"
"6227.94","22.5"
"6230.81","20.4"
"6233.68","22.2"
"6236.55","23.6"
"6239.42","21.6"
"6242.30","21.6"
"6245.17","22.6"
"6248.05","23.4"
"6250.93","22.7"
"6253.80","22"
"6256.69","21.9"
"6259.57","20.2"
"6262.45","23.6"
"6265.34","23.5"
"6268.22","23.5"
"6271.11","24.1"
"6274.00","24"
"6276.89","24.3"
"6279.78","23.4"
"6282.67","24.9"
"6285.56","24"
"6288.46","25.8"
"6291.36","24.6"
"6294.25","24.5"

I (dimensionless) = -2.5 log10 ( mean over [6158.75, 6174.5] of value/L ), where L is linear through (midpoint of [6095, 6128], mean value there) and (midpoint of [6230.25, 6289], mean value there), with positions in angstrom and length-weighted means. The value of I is 0.178 mag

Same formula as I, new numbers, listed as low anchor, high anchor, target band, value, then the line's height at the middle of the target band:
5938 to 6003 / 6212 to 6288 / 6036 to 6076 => -0.09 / 24.1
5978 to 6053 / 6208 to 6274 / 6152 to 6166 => 0.08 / 23.6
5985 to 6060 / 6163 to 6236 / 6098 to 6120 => -0.05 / 24.4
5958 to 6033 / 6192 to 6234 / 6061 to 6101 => -0.09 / 24.3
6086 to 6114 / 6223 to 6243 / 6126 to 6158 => -0.06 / 24.5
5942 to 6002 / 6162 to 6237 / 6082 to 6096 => -0.10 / 23.8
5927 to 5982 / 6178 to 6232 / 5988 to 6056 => -0.06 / 24.2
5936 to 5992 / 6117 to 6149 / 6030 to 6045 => -0.06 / 24.8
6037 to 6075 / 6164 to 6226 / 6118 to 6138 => 0.02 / 24.8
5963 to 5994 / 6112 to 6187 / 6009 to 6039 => -0.05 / 24.6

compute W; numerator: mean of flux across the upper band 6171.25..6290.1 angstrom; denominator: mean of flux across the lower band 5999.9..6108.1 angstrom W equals 0.90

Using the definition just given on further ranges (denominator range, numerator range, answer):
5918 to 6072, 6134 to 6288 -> 0.93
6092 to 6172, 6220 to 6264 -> 0.91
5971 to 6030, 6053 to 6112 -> 1.04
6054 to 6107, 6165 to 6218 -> 0.91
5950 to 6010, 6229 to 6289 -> 0.93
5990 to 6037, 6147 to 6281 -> 0.91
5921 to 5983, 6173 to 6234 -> 0.97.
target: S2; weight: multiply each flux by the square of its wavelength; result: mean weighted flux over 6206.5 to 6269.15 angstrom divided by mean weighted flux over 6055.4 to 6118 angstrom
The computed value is 0.9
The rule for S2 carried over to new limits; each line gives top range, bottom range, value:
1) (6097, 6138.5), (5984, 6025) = 1.04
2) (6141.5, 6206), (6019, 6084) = 0.95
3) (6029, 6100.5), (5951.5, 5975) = 1.10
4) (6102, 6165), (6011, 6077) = 0.97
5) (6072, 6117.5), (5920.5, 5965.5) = 1.13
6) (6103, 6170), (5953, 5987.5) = 1.05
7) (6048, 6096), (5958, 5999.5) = 1.09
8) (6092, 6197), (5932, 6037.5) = 1.03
